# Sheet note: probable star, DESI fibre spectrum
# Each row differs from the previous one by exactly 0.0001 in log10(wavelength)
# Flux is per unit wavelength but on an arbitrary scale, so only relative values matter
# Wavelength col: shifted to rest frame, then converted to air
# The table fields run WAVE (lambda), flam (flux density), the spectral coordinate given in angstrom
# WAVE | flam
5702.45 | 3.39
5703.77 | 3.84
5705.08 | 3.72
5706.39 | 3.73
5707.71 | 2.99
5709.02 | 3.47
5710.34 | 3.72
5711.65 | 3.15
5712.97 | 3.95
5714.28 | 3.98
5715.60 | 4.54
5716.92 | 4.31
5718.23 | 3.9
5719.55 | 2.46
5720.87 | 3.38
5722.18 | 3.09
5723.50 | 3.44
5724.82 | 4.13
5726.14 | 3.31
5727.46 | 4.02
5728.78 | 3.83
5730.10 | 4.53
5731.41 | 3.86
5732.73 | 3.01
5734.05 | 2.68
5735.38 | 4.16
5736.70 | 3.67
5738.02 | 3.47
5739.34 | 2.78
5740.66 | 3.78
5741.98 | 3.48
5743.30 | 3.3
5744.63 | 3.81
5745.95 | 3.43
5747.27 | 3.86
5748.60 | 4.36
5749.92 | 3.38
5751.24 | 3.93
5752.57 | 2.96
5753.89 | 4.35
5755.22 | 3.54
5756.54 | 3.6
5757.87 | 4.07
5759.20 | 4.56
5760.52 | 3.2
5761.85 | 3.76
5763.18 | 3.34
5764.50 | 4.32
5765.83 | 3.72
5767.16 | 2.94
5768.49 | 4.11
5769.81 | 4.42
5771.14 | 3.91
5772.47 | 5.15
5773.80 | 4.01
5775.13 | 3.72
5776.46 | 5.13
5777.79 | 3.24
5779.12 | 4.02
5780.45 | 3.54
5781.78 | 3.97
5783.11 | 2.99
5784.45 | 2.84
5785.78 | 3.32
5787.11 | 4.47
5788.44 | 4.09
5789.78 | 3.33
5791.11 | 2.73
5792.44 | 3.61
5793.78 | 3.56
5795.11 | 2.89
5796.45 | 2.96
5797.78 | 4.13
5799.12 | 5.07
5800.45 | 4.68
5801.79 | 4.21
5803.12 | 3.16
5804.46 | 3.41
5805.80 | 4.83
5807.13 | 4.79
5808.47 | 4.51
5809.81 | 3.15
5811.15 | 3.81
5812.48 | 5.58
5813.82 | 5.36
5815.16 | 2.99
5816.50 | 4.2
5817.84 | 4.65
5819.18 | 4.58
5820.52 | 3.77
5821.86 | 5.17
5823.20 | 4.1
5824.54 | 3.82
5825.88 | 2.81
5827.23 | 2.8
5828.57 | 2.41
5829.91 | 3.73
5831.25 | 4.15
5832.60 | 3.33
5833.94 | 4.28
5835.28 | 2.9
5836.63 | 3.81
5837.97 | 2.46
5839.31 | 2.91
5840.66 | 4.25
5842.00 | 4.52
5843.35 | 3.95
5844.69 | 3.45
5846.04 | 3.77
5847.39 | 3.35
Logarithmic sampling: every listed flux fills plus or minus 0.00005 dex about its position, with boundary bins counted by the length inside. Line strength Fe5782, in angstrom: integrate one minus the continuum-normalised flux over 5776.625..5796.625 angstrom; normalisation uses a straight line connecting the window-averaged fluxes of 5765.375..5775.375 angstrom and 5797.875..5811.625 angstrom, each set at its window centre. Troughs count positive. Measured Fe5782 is 2.9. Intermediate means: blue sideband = 4.02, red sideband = 4.16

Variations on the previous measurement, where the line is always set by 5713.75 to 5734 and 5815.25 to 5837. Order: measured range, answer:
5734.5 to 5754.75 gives 0.4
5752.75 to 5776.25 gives -1.3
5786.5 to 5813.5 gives -1.6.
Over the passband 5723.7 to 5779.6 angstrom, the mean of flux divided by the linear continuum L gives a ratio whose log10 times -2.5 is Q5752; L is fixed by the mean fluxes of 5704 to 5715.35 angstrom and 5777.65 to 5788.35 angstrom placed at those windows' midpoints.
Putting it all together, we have -0.05 mag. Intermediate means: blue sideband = 3.63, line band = 3.78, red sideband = 3.59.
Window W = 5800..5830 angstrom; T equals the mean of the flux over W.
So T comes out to 4.02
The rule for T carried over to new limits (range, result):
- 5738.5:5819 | 3.85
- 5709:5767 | 3.67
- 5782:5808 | 3.75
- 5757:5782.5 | 3.95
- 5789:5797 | 3.19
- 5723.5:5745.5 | 3.61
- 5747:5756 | 3.76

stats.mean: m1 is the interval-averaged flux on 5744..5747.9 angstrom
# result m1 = 3.7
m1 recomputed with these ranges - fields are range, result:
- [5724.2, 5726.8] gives 3.71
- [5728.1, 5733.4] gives 3.81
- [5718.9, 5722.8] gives 2.98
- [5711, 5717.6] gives 3.99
